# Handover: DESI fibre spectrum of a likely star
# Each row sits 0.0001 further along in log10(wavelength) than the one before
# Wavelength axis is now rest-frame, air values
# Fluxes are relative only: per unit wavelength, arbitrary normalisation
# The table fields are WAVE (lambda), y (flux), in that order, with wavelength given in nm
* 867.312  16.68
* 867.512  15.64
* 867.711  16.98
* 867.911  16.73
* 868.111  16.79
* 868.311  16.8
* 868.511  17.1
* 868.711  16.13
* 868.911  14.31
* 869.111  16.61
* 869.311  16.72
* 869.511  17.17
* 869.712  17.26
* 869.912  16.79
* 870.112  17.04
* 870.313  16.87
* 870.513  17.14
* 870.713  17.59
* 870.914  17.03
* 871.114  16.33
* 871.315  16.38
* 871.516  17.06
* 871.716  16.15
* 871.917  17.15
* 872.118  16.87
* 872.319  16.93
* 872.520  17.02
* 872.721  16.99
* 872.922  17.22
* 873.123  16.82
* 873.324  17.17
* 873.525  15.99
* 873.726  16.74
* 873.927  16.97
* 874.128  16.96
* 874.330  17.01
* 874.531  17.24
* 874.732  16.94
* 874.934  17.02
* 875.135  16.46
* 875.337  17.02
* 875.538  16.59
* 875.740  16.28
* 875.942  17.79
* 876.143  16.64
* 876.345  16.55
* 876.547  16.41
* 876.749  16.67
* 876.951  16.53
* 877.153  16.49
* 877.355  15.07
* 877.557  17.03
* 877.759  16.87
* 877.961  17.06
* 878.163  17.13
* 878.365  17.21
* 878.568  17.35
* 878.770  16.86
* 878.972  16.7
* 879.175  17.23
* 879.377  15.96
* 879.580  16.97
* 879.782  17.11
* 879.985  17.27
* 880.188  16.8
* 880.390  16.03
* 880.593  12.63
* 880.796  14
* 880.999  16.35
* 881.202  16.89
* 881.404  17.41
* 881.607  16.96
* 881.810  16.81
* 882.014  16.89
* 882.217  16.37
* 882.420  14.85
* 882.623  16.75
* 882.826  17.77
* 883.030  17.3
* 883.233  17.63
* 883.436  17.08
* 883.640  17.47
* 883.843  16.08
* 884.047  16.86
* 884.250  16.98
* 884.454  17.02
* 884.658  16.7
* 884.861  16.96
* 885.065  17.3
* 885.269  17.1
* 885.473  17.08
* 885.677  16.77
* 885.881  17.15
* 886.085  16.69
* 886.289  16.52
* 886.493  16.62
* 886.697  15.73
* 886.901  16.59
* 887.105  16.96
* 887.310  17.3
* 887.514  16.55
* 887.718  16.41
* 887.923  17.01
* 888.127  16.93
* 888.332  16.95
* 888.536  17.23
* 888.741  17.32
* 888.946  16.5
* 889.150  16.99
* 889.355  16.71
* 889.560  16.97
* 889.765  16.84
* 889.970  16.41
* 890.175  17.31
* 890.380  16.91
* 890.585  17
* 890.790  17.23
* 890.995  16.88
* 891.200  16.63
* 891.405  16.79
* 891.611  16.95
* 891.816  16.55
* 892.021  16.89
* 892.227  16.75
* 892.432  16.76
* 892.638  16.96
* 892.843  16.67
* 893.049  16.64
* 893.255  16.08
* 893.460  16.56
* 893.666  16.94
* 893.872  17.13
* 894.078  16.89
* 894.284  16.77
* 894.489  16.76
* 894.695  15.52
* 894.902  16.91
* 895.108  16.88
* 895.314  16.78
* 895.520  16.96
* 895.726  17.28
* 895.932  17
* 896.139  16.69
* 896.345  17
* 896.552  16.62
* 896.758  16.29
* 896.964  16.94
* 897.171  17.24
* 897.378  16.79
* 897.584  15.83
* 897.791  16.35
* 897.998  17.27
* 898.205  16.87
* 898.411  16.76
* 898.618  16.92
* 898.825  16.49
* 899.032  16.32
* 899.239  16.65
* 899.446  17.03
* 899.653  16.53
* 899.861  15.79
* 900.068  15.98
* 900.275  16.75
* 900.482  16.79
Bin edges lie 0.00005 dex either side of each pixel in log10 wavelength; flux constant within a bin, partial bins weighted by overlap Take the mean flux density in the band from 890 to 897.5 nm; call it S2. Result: 16.8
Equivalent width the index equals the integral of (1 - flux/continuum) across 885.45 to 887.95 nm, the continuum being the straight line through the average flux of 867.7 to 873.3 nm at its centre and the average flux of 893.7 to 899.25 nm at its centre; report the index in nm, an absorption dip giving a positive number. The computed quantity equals 0.01 nm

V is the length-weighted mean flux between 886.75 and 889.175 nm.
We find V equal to 16.9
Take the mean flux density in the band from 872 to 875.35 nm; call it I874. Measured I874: 16.9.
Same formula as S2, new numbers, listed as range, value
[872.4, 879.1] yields 16.8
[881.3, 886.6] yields 16.9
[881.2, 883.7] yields 16.9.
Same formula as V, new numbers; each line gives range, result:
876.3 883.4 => 16.6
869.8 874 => 16.9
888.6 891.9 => 16.9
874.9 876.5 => 16.8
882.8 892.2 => 16.9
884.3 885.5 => 17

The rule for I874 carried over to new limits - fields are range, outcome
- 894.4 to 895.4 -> 16.6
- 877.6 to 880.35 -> 16.9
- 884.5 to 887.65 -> 16.8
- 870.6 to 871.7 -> 16.8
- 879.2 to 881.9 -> 16.3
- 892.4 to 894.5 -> 16.7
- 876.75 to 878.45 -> 16.7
